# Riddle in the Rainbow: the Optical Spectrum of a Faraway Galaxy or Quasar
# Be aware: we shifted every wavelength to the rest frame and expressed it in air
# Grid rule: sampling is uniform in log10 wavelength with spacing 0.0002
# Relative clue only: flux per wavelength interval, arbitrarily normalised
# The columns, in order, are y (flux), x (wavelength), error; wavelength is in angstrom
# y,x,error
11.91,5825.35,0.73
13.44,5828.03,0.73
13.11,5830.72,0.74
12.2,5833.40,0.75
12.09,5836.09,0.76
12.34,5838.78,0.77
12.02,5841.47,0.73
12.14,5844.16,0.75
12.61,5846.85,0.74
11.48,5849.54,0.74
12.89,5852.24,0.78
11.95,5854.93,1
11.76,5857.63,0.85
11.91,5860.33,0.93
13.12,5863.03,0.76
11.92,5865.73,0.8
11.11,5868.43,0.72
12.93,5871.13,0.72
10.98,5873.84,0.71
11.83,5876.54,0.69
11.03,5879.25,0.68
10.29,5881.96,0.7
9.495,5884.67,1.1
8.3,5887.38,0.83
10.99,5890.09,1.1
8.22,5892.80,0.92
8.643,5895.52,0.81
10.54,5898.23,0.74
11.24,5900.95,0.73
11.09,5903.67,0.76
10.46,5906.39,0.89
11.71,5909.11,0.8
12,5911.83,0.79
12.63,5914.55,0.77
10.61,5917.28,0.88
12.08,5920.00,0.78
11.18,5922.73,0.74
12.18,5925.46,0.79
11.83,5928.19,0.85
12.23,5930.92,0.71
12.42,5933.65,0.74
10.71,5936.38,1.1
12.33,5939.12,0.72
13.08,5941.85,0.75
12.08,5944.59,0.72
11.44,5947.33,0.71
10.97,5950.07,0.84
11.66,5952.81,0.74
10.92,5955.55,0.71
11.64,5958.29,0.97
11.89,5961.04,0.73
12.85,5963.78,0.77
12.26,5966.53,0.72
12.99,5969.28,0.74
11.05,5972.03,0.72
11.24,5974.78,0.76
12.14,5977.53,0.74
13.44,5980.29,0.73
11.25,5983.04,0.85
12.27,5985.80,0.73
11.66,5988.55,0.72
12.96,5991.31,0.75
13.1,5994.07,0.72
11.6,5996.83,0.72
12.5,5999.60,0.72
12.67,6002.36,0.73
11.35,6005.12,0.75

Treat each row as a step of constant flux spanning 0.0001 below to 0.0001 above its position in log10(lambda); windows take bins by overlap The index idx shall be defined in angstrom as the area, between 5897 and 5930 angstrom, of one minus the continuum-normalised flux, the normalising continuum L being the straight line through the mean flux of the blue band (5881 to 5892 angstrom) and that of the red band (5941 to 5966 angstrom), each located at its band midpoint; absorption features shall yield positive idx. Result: -2.9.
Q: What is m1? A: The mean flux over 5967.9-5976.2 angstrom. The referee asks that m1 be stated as 11.8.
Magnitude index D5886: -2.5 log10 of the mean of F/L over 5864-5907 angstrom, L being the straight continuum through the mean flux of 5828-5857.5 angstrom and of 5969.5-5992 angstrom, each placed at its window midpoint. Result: 0.16 mag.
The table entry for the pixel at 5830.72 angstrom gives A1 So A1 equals 13.11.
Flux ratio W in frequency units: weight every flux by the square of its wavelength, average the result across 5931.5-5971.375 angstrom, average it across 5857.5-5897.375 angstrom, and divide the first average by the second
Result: 1.1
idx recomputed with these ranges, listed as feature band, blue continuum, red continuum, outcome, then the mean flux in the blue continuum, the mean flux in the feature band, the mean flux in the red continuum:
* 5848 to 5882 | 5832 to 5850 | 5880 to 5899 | -3.2 angstrom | 12.2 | 11.8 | 9.51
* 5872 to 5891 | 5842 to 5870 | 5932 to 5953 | 2.5 angstrom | 12.1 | 10.5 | 11.9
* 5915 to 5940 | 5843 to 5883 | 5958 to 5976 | 0.4 angstrom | 11.9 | 11.7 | 12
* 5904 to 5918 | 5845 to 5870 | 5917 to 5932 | 0.4 angstrom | 12.1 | 11.5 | 11.8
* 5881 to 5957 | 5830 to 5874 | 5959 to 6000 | 6.6 angstrom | 12.2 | 11.1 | 12.2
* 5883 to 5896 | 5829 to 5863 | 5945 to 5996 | 3.2 angstrom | 12.3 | 9.19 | 12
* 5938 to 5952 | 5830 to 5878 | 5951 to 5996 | 0.1 angstrom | 12.1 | 12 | 12.1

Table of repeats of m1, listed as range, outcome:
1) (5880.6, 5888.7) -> 9.36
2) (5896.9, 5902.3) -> 10.9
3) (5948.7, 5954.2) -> 11.3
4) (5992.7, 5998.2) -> 12.4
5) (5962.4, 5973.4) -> 12.3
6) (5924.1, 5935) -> 12.2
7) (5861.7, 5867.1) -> 12.5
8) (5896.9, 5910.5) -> 11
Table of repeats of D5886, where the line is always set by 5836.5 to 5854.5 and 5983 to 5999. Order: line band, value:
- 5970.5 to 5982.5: 0.027 mag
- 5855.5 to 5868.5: 0.016 mag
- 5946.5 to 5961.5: 0.077 mag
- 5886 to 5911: 0.200 mag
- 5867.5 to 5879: 0.051 mag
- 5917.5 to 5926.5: 0.053 mag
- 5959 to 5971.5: -0.011 mag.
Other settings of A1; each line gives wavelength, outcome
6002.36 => 12.67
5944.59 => 12.08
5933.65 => 12.42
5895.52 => 8.643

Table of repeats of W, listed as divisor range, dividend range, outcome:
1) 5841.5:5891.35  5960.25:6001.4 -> 1.11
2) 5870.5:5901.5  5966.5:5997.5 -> 1.22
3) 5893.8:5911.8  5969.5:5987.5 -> 1.15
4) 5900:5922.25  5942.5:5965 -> 1.04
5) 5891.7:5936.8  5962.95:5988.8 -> 1.11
